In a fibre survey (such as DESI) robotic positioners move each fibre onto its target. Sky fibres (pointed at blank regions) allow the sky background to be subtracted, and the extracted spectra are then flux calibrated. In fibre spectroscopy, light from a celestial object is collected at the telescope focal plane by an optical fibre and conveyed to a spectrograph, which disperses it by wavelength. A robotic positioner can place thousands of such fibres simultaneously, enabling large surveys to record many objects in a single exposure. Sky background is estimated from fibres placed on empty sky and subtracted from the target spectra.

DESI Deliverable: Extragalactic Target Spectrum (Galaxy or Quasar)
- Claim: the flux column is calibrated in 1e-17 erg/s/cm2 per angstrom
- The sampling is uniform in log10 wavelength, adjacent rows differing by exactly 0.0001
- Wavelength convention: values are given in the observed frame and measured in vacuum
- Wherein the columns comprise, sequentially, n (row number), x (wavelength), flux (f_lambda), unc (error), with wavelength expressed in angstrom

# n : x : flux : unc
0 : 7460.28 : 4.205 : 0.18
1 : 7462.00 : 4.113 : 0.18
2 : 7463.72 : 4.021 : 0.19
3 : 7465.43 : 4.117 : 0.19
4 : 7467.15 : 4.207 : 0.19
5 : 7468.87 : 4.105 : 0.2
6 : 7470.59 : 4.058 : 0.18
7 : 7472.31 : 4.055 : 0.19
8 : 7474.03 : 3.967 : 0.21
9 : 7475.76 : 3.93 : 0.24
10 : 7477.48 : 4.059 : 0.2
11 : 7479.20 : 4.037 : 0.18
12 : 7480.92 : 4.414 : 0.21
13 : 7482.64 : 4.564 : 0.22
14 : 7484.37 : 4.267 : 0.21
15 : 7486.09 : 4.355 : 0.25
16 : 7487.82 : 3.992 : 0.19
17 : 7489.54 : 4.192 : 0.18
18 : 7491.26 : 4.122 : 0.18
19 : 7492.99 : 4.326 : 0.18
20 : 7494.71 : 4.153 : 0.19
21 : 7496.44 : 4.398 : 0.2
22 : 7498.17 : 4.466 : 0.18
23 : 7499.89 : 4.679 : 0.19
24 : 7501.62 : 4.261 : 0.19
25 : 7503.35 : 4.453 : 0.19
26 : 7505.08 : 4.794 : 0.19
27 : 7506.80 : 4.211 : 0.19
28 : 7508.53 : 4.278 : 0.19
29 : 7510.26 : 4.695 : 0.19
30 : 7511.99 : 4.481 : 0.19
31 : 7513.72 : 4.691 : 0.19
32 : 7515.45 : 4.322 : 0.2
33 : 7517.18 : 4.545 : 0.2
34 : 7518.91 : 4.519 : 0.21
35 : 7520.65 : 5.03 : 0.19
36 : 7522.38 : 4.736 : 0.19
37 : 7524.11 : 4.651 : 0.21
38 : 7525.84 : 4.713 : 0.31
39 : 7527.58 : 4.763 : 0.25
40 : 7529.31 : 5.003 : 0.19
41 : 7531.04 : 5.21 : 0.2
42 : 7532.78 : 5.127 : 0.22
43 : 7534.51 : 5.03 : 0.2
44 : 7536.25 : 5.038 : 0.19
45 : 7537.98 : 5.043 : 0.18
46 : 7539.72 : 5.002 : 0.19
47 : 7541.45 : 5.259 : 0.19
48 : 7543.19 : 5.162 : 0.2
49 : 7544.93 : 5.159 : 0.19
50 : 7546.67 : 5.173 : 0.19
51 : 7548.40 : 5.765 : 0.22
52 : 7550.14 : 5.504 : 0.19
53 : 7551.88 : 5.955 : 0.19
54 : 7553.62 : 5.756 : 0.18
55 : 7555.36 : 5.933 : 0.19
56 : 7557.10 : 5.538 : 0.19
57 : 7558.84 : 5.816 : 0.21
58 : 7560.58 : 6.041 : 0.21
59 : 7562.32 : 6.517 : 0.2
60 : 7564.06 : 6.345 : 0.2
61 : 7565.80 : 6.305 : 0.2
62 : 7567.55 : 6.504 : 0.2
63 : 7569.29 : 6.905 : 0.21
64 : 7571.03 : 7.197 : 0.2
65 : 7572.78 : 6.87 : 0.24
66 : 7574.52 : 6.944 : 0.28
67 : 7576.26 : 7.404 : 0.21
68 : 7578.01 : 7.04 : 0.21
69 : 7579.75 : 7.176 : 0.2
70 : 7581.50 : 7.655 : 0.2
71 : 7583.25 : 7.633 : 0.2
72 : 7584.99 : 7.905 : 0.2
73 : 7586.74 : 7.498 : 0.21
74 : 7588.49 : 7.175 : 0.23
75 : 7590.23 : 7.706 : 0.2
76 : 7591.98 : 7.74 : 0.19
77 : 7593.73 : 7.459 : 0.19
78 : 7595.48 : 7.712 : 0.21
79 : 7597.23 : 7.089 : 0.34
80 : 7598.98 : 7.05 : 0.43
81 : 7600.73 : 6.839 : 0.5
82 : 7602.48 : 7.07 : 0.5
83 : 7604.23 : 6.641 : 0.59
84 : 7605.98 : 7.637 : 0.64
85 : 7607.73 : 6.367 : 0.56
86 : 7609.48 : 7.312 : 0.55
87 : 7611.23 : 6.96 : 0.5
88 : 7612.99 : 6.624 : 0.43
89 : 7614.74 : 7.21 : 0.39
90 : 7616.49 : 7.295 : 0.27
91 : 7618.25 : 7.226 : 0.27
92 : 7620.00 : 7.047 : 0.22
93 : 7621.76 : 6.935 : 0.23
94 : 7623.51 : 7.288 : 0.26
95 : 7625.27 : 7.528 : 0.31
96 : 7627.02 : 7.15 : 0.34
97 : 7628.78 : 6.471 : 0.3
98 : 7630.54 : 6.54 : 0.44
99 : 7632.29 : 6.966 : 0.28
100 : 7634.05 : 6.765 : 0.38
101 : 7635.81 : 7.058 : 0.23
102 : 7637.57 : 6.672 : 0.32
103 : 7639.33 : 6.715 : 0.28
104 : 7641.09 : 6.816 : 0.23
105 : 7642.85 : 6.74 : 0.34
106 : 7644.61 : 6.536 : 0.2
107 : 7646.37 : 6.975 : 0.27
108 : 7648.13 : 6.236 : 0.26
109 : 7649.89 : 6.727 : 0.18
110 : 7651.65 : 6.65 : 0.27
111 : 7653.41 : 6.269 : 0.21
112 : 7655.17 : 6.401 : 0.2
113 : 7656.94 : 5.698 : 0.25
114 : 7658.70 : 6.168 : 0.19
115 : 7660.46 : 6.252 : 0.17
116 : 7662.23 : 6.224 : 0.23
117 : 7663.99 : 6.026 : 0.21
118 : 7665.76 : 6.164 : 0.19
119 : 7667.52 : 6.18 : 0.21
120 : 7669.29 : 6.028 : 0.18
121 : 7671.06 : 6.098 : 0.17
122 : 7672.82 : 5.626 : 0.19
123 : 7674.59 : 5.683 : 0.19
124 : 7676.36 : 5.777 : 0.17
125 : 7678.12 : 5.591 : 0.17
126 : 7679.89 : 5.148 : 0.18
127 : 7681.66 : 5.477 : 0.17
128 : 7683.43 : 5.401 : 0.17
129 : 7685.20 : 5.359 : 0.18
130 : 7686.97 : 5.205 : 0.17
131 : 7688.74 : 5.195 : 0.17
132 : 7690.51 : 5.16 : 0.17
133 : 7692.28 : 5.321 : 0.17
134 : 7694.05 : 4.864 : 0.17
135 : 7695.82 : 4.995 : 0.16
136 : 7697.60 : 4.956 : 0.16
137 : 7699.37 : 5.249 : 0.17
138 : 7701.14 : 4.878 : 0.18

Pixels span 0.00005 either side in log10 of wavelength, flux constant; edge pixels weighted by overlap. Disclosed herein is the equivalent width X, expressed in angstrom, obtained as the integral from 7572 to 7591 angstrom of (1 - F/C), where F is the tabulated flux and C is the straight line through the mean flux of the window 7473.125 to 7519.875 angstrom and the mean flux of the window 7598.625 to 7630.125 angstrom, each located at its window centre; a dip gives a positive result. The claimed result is -3.28 angstrom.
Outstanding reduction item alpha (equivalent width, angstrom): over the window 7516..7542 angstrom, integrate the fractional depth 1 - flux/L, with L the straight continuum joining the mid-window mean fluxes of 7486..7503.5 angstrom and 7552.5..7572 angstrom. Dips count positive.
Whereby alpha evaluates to 1.9 angstrom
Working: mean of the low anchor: 4.3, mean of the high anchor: 6.26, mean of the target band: 4.9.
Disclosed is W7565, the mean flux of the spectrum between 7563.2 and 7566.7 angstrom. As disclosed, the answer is 6.32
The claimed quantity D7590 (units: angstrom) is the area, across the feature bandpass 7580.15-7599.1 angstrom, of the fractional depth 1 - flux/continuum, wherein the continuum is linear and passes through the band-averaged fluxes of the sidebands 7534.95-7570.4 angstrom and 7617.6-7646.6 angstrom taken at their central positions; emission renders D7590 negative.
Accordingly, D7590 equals -3.8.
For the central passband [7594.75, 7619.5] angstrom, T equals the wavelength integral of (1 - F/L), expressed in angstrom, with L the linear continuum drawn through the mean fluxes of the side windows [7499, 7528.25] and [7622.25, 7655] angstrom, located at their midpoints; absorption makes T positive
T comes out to -3.4 angstrom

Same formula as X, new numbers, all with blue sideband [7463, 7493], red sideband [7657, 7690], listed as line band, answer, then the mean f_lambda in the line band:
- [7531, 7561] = -4.5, 5.41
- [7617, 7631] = -4.5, 7.04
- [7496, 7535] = -1.7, 4.65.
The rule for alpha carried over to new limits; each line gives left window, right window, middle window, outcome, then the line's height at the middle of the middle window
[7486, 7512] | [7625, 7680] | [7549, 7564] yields -2.3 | 5.12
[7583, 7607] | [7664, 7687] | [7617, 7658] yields -1.7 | 6.48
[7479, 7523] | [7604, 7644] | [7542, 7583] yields -4.3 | 5.69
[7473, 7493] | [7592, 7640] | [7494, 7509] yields 0.5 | 4.58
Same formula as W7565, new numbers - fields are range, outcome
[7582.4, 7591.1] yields 7.59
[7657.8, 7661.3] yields 6.22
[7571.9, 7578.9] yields 7.07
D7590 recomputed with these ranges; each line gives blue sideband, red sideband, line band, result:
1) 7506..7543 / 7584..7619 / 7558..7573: -1.0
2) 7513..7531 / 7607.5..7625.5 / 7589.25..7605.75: -1.7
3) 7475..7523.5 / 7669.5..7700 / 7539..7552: -2.0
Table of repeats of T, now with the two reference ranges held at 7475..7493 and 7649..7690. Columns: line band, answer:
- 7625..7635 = -2.4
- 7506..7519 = 0.0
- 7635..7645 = -2.1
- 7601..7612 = -3.5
